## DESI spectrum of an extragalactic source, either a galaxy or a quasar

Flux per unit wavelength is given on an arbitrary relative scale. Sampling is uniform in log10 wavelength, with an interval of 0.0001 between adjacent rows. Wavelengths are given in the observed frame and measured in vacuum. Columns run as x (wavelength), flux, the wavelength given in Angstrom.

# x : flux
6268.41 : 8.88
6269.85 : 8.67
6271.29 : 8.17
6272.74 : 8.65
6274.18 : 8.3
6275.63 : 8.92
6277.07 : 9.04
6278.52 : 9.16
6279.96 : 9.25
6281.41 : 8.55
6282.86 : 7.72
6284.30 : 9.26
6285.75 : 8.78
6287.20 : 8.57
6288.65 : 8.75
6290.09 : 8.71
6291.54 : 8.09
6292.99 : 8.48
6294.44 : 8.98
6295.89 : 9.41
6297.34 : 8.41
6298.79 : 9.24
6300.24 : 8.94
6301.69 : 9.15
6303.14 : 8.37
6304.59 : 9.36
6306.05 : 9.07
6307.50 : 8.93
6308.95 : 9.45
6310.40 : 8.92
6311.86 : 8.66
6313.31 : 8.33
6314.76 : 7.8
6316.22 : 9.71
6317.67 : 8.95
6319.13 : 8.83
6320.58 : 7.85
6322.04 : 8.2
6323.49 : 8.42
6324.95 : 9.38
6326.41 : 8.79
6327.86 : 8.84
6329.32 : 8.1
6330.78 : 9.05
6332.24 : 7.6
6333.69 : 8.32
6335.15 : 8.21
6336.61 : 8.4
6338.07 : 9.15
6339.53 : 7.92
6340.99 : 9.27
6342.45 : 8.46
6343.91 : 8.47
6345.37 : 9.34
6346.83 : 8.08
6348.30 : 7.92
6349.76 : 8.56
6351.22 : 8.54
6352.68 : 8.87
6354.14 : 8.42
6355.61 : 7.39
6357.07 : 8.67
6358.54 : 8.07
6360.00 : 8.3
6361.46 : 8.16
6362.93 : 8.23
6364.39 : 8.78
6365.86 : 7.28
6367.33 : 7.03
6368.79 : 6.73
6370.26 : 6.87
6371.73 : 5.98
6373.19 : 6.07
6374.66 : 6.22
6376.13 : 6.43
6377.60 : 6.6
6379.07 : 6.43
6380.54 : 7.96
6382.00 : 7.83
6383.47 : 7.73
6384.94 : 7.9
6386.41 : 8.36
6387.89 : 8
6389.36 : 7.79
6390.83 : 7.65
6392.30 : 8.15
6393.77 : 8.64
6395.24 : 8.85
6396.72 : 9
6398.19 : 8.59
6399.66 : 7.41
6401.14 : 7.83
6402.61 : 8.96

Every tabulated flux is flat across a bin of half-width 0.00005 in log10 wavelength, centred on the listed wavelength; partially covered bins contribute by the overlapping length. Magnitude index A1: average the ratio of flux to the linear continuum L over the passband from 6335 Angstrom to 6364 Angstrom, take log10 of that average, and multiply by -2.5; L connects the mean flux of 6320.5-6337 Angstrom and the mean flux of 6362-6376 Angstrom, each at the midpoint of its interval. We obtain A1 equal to -0.10 mag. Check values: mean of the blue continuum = 8.45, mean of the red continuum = 7.01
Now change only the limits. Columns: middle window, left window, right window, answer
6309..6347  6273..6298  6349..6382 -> -0.066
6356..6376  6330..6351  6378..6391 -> 0.093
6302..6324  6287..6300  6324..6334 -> -0.009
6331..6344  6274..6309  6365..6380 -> -0.121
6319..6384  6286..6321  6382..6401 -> 0.061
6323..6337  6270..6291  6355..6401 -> -0.045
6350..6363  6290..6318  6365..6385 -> -0.123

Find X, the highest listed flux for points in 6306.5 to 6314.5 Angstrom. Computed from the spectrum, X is 9.45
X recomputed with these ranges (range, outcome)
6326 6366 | 9.34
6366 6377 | 7.03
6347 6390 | 8.87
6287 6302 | 9.41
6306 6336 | 9.71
